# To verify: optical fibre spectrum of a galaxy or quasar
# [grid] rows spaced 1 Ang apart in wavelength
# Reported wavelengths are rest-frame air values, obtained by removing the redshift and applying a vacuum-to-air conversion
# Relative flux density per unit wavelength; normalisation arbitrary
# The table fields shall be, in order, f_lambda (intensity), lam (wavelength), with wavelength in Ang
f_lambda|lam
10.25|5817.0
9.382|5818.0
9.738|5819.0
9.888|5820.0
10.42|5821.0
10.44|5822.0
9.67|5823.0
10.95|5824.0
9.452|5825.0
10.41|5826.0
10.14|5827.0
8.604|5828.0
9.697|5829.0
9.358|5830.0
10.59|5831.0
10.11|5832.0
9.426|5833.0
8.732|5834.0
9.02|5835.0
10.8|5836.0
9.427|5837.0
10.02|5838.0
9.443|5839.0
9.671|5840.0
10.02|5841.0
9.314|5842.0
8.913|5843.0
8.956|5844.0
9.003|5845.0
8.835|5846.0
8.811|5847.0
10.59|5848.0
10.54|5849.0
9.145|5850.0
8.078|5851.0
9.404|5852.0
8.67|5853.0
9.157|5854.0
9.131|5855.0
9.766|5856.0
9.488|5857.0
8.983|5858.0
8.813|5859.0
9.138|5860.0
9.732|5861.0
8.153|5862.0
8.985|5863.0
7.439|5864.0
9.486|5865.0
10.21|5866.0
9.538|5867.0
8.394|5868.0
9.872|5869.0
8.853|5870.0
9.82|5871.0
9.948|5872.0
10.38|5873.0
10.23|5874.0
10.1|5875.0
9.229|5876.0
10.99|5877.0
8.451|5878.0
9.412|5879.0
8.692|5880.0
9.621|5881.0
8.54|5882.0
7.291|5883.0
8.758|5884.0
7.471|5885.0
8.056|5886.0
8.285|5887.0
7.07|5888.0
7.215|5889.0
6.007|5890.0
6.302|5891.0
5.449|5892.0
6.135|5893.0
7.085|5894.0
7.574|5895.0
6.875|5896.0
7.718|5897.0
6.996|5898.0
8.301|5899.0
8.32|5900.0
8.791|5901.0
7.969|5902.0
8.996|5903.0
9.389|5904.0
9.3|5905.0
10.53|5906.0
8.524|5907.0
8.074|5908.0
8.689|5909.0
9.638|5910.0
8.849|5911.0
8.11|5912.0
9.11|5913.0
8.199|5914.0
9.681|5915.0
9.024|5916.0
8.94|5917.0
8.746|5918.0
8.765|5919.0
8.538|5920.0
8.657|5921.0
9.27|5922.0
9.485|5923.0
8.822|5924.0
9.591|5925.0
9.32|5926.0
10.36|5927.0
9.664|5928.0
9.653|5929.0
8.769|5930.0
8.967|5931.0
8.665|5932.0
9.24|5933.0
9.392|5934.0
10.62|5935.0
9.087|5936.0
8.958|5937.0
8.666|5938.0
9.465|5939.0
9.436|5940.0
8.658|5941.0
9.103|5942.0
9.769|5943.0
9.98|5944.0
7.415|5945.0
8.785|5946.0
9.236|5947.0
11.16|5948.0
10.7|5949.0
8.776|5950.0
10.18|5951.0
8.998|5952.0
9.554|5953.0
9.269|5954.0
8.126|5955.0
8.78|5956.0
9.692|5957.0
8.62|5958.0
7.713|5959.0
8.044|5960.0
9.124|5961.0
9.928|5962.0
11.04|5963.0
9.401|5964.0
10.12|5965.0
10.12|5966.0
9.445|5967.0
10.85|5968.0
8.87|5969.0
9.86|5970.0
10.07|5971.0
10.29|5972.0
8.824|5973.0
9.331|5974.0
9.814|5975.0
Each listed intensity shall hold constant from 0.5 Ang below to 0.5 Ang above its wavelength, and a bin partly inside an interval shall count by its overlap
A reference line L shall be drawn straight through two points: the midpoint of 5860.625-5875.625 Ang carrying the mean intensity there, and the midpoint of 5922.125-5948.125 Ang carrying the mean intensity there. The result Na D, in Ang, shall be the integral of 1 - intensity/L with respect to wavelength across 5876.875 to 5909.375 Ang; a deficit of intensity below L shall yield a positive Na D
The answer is 4.6 Ang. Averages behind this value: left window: 9.41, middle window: 8.05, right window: 9.29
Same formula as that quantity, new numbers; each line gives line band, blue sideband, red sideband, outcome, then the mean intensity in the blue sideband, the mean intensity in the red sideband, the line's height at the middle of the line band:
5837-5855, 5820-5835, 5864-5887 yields 0.5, 9.83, 9.18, 9.58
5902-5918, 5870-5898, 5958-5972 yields -0.6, 8.24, 9.57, 8.67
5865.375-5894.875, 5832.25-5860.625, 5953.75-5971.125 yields 2.6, 9.34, 9.38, 9.35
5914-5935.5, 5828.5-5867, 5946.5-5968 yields 0.5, 9.35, 9.46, 9.43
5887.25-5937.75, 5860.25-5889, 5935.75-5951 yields 3.5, 9.01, 9.31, 9.17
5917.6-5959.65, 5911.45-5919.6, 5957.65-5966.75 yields -0.5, 8.82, 9.36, 9.09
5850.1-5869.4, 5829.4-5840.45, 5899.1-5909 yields 0.6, 9.69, 8.84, 9.39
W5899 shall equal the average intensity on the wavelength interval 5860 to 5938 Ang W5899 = 8.75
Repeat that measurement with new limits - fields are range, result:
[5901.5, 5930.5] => 9.06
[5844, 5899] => 8.66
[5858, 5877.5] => 9.43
